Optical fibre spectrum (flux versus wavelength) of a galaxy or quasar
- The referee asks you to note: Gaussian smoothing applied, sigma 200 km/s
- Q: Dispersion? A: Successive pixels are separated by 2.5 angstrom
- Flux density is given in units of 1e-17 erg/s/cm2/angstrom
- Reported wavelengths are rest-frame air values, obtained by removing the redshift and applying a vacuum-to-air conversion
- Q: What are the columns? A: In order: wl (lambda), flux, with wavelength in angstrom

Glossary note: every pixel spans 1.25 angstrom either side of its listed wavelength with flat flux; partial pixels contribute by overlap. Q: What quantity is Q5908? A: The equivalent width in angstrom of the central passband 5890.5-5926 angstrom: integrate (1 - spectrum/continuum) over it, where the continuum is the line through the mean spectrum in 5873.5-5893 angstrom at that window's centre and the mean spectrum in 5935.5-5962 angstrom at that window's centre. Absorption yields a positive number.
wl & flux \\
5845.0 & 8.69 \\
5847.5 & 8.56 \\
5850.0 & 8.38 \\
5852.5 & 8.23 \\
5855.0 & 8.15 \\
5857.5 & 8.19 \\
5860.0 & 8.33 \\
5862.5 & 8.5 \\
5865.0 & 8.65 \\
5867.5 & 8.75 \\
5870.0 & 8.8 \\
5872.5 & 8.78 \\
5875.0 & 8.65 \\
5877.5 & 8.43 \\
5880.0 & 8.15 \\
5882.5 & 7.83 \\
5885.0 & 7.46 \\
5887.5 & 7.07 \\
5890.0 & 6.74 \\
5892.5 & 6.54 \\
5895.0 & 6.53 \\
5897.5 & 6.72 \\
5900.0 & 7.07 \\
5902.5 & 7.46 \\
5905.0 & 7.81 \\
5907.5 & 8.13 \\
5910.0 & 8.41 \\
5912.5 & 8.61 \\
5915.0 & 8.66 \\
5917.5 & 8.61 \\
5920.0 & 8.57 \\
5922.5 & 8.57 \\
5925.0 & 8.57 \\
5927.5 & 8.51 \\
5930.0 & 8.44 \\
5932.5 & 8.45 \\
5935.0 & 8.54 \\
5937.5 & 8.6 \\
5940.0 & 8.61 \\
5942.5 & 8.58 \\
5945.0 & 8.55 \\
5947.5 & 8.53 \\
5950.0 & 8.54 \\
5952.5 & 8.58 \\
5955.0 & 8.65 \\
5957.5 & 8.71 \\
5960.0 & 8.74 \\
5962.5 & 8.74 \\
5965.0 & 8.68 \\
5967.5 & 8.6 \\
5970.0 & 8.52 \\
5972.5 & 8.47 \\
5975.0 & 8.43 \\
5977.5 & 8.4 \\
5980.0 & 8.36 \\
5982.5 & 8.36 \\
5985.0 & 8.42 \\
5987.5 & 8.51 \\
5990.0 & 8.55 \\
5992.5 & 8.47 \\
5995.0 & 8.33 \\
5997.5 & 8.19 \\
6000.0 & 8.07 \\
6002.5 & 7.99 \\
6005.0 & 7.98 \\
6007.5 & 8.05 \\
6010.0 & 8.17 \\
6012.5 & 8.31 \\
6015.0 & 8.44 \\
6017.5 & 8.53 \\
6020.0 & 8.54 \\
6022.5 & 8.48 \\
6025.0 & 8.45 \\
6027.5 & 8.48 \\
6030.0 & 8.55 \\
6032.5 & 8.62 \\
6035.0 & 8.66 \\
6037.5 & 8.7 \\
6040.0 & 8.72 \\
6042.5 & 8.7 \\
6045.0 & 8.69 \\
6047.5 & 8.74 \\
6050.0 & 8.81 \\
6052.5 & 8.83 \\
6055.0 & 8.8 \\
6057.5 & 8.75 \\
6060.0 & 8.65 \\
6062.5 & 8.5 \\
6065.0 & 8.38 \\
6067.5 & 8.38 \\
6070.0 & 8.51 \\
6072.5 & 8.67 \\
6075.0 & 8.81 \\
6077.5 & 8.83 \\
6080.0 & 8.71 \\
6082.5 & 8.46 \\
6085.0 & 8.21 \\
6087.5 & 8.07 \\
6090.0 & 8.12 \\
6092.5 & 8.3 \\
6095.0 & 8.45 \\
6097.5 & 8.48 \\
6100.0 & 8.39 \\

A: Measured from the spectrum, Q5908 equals 0.8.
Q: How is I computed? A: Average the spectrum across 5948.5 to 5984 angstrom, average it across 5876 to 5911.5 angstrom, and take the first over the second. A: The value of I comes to 1.15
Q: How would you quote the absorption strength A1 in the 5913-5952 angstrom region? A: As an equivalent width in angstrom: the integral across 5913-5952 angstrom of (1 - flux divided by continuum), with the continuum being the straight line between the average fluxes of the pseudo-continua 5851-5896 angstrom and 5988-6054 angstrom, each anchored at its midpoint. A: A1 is -1.77 angstrom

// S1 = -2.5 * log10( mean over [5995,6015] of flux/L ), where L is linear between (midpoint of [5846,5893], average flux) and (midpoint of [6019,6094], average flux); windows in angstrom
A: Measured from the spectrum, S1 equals 0.041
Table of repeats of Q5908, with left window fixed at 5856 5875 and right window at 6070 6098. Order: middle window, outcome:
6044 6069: -0.5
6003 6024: 0.5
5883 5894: 2.0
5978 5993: 0.1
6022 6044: -0.3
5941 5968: -0.3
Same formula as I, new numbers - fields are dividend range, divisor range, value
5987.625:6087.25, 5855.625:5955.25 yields 1.04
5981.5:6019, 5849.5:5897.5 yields 1.04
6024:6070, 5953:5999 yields 1.01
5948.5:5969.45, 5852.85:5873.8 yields 1.02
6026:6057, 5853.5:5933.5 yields 1.08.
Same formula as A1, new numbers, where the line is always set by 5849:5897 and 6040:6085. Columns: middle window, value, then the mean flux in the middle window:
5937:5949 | -0.50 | 8.57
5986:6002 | 0.14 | 8.34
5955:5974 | -0.75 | 8.64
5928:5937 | -0.32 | 8.49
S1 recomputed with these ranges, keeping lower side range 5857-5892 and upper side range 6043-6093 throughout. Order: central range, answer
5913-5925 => -0.05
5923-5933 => -0.03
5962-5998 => -0.01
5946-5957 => -0.04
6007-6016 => 0.02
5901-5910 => 0.05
